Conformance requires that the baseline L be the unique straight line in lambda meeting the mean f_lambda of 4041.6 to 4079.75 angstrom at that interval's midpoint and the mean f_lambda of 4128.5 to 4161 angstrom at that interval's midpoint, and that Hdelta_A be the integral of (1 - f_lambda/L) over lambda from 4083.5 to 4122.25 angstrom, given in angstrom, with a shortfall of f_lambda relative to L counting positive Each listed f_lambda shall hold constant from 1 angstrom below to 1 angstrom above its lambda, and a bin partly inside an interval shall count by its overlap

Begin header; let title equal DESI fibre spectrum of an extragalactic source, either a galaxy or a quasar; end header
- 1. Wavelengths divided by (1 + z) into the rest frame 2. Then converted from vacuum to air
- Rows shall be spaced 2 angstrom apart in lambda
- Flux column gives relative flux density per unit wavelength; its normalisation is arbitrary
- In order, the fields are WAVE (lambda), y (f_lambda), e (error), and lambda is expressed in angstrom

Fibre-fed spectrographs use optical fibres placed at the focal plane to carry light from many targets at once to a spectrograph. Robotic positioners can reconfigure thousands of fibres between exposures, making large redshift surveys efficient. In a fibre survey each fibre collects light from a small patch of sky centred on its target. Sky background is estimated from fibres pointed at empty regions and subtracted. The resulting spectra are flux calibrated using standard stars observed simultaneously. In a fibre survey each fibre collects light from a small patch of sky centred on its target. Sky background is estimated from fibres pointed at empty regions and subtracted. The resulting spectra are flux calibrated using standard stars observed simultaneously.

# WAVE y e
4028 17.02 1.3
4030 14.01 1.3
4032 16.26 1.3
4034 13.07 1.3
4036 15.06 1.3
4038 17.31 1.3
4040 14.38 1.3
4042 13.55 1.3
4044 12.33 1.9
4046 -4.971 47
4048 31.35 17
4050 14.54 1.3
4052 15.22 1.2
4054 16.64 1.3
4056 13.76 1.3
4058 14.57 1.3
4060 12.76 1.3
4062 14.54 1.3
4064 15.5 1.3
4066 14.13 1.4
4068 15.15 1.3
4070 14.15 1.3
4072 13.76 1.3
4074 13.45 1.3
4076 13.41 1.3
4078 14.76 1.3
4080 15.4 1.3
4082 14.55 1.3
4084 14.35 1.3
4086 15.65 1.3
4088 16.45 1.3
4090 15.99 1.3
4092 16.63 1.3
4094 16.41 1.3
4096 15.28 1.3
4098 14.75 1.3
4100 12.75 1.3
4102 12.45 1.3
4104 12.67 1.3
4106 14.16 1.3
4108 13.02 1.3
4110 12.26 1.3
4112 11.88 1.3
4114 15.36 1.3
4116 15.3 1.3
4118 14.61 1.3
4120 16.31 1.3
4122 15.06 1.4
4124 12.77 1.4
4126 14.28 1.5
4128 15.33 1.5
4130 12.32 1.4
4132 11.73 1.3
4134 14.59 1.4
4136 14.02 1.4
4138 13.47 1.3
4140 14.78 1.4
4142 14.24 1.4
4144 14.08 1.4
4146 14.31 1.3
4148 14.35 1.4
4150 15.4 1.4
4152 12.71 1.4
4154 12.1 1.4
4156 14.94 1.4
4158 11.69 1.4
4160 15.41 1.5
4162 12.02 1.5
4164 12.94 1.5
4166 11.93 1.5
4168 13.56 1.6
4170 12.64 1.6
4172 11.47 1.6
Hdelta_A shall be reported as -1.6 angstrom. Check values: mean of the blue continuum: 14.2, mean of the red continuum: 13.8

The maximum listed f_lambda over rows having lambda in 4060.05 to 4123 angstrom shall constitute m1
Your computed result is 16.63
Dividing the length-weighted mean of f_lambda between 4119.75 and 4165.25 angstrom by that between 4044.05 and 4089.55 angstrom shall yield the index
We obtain 1.0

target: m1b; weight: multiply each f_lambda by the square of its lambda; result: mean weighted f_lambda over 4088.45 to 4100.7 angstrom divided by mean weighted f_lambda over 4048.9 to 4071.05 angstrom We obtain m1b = 1.1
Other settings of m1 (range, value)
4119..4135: 16.31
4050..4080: 16.64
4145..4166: 15.41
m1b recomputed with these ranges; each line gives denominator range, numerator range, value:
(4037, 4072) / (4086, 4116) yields 1.02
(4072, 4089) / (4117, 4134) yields 0.98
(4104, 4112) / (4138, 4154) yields 1.11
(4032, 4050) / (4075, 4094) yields 1.10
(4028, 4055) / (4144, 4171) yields 0.97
